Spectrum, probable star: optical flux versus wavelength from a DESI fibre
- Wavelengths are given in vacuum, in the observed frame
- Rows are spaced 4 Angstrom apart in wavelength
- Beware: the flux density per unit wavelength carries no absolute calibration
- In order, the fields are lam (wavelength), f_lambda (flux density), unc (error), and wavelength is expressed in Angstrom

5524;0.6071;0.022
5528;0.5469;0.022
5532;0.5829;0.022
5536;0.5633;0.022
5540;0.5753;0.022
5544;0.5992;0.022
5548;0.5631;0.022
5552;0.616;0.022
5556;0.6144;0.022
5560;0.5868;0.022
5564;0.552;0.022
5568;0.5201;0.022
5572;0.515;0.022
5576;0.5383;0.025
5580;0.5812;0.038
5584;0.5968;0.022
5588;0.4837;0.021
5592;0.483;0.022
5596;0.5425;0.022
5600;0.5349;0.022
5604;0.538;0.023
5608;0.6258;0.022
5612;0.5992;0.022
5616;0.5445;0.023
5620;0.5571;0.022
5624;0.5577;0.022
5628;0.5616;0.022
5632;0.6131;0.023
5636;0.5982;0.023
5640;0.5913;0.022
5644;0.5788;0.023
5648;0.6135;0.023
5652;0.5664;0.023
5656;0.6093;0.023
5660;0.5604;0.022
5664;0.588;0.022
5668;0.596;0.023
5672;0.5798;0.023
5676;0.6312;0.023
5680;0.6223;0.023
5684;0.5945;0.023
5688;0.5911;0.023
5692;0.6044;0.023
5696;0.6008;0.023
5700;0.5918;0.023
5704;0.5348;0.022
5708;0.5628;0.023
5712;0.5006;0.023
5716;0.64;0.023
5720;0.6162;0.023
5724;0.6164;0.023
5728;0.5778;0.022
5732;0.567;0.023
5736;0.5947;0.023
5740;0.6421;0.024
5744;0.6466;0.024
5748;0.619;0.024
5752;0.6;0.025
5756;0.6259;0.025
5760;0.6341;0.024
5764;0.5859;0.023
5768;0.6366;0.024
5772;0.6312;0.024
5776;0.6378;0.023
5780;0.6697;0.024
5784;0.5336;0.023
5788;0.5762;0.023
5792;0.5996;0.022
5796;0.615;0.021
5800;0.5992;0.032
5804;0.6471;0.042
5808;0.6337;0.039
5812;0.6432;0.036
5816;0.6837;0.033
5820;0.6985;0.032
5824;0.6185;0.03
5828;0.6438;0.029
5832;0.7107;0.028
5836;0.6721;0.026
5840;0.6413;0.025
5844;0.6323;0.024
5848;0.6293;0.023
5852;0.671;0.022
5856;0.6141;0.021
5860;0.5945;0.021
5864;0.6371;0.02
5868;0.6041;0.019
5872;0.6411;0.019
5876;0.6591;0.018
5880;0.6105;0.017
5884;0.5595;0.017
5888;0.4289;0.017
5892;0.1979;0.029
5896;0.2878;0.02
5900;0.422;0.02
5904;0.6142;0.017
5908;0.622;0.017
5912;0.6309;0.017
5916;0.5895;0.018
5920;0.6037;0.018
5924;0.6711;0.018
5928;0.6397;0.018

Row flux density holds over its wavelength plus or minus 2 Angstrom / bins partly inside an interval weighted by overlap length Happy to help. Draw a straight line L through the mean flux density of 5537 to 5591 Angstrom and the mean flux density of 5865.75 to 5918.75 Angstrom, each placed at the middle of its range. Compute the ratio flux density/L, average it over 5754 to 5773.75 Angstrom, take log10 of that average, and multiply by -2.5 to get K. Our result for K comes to -0.15 mag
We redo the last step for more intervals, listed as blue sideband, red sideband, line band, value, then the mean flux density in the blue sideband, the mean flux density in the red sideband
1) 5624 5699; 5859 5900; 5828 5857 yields -0.230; 0.593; 0.515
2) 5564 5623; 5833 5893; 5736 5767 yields -0.083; 0.547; 0.595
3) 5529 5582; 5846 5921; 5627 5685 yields -0.053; 0.569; 0.558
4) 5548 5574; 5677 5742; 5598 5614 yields 0.000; 0.567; 0.592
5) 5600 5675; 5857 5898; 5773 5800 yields -0.113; 0.582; 0.524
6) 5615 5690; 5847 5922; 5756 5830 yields -0.104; 0.588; 0.558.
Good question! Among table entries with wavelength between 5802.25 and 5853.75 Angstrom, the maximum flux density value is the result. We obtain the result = 0.7107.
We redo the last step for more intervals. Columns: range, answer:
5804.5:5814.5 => 0.6432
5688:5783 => 0.6697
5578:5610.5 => 0.6258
